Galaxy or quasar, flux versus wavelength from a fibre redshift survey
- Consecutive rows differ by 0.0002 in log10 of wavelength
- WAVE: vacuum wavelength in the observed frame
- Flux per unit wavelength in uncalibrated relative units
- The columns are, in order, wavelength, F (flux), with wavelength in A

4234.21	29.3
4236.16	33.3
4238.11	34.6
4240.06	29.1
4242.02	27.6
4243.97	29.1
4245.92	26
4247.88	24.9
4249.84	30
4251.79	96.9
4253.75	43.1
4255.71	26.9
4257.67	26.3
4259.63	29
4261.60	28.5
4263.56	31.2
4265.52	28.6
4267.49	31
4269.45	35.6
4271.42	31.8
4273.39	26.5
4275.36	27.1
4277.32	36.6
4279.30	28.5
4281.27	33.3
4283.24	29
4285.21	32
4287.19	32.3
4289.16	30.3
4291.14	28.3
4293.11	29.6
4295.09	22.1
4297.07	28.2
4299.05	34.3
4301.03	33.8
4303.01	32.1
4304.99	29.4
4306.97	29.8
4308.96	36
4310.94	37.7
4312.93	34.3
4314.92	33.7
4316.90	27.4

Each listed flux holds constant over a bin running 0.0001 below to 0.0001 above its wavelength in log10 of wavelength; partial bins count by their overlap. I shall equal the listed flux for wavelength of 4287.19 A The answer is 32.3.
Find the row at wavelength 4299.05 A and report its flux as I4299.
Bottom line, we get 34.3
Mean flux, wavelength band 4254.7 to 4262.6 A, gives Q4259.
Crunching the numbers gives 27.7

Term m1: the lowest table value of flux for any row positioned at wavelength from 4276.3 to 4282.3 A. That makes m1 28.5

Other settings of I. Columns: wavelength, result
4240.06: 29.1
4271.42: 31.8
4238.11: 34.6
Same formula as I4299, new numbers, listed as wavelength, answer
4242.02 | 27.6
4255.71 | 26.9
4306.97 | 29.8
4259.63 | 29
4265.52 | 28.6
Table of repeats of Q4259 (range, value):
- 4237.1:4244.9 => 30.1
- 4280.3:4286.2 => 31.4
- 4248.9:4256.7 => 49.3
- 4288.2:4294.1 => 29.4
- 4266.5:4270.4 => 33.3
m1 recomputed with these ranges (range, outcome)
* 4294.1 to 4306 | 22.1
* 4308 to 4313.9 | 34.3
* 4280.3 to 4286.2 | 29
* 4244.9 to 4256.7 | 24.9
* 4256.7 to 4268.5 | 26.3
